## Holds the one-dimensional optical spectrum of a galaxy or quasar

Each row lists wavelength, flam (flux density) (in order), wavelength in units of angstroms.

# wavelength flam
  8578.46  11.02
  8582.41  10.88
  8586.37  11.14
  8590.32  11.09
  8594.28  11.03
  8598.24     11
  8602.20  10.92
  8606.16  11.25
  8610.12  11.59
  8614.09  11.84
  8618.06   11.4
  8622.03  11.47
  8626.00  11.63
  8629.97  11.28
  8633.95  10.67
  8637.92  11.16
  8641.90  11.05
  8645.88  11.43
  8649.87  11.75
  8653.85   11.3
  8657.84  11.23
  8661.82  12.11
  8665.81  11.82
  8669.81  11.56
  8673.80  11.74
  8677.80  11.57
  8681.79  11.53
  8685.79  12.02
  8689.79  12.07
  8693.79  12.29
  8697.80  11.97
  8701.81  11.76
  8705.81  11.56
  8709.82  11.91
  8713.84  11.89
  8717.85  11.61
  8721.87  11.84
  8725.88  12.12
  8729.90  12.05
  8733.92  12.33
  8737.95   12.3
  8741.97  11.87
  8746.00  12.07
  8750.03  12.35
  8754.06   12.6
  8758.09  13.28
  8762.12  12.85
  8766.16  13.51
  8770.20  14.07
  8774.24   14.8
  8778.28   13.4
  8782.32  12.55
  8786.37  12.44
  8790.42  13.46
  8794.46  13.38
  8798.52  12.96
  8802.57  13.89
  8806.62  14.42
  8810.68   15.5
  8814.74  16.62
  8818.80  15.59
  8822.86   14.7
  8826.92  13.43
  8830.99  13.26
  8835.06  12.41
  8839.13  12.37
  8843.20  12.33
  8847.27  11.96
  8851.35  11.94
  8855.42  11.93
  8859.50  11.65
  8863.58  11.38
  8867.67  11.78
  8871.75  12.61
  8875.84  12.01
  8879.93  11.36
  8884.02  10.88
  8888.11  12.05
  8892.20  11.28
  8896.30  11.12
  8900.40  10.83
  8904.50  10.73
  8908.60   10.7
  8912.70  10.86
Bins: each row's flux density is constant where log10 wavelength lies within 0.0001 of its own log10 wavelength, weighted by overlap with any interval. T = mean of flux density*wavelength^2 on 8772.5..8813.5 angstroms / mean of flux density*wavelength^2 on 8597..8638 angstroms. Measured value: 1.26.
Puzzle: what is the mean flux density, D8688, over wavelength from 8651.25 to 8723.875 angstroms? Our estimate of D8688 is 11.8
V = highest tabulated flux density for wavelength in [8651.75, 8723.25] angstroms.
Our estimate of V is 12.29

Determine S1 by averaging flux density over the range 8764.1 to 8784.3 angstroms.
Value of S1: 13.7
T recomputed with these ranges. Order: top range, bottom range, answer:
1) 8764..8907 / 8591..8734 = 1.15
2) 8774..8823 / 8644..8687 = 1.25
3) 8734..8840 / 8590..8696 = 1.21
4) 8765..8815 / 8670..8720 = 1.20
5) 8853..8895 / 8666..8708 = 1.03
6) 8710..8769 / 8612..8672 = 1.10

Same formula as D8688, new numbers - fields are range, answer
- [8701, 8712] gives 11.7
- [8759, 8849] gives 13.6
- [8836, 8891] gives 11.9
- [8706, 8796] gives 12.6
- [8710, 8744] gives 12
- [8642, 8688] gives 11.6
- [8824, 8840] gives 13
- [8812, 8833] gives 14.7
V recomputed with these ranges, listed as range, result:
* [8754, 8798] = 14.8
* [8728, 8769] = 13.51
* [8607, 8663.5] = 12.11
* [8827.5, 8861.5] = 13.26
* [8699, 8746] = 12.33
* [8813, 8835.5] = 16.62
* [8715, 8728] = 12.12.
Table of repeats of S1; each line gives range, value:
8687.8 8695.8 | 12.2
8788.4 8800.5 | 13.3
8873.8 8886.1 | 11.4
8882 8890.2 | 11.5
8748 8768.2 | 12.9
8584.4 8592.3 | 11.1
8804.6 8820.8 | 15.5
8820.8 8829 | 14.1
